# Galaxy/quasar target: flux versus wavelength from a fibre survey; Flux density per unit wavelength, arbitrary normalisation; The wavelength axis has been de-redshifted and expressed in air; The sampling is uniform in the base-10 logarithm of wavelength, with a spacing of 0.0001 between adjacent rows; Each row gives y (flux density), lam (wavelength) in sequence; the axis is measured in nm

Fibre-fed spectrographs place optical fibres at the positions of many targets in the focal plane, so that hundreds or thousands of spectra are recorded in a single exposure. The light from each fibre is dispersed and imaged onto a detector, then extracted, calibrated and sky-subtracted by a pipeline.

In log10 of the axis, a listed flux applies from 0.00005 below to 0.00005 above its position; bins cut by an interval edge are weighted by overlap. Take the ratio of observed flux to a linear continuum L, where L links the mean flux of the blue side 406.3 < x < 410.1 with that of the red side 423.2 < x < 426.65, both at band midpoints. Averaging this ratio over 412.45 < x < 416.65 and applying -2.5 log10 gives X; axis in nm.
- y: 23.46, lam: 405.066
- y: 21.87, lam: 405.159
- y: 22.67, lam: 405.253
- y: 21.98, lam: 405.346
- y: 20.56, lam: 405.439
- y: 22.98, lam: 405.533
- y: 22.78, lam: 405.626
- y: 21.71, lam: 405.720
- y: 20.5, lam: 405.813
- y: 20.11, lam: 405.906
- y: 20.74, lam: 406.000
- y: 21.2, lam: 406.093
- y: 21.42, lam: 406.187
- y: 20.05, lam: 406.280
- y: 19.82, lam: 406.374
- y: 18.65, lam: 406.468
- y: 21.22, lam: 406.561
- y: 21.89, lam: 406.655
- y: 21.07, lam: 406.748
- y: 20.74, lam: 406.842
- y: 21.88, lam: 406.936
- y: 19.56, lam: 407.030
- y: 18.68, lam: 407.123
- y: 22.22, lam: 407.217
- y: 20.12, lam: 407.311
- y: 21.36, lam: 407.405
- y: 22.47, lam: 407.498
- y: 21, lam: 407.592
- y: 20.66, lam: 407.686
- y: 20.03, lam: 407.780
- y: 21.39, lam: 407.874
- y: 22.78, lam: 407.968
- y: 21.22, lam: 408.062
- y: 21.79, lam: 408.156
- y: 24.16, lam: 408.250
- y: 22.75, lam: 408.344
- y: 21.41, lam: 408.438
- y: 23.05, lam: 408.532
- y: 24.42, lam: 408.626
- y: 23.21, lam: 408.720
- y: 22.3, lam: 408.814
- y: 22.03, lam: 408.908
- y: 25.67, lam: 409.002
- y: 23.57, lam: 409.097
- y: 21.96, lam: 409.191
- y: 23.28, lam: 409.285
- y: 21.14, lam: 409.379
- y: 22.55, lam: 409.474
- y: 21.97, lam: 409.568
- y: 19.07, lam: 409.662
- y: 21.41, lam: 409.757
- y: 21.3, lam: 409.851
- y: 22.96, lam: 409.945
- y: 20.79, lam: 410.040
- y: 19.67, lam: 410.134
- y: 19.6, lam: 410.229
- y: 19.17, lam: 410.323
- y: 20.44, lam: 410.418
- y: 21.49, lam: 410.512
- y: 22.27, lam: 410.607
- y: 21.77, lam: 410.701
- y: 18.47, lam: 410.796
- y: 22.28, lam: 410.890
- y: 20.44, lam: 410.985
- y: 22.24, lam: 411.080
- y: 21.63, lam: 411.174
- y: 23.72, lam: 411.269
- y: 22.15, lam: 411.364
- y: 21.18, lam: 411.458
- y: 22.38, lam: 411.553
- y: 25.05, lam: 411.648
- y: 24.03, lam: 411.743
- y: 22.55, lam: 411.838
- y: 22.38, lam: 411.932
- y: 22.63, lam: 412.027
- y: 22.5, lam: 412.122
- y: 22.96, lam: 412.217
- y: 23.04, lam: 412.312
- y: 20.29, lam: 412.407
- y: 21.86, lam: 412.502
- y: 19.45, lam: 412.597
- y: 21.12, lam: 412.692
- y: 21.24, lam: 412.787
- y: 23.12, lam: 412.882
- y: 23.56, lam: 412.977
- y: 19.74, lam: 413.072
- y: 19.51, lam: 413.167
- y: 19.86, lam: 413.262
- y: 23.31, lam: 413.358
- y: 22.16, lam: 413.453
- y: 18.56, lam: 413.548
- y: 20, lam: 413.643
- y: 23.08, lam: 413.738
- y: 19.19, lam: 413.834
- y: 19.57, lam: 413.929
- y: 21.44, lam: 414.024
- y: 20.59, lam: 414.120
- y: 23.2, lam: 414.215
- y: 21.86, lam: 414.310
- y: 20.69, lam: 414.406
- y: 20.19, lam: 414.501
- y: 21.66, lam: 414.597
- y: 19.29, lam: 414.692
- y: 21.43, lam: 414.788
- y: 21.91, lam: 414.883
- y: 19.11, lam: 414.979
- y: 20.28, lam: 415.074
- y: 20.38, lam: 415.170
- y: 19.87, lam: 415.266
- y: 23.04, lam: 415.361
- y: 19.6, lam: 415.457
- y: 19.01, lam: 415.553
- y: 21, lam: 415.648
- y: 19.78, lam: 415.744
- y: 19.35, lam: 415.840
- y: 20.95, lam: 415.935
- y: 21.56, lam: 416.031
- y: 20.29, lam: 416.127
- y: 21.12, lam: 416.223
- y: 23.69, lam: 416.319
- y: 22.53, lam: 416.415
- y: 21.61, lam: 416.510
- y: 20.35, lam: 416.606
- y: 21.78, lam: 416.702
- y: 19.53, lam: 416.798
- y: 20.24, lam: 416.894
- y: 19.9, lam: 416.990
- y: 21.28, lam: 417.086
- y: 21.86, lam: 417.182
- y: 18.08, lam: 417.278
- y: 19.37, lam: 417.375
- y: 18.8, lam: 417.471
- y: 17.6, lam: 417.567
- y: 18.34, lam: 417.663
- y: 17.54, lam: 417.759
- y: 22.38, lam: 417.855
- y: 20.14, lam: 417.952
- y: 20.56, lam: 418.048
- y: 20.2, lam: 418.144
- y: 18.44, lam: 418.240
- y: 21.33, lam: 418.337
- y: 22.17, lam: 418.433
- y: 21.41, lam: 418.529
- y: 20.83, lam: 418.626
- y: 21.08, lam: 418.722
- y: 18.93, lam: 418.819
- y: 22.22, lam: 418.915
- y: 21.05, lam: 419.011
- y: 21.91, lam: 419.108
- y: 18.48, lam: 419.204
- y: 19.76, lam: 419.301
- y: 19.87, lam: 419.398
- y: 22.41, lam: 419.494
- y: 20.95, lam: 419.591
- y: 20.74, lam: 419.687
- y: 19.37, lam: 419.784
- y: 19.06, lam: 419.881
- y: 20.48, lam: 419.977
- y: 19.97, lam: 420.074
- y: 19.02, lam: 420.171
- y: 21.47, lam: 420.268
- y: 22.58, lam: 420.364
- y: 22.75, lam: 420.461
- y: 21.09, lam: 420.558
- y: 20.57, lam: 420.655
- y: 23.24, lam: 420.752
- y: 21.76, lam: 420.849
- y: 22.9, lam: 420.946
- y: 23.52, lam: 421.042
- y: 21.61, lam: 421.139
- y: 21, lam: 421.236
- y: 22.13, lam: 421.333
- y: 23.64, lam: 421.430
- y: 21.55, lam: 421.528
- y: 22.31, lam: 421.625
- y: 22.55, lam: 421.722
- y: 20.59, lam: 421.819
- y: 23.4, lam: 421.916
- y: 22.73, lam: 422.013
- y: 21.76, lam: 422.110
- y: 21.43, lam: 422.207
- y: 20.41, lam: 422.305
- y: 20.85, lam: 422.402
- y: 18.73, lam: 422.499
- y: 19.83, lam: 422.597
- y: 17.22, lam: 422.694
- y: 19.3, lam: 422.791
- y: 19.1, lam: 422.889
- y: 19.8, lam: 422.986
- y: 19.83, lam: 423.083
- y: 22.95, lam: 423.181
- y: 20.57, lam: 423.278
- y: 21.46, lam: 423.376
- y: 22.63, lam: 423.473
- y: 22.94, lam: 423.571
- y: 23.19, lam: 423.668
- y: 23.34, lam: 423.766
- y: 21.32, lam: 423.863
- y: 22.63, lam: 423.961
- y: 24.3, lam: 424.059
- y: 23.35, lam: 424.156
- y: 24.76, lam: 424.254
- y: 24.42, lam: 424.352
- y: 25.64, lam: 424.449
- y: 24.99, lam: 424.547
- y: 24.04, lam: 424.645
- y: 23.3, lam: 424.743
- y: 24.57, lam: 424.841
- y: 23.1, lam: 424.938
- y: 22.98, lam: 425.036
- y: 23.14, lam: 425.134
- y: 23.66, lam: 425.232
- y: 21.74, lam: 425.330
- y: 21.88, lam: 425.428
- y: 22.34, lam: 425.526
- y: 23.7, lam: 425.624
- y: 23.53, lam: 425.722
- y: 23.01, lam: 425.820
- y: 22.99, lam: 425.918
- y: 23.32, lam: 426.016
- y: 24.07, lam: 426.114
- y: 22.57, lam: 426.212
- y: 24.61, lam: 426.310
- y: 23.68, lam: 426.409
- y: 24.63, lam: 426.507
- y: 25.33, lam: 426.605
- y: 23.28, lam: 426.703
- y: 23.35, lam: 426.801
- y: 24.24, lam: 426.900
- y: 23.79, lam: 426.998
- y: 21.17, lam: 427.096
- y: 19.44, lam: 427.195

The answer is 0.07 mag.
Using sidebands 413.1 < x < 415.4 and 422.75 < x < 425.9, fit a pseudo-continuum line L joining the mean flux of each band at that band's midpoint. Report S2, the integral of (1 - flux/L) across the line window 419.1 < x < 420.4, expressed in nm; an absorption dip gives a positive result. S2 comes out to 0.09 nm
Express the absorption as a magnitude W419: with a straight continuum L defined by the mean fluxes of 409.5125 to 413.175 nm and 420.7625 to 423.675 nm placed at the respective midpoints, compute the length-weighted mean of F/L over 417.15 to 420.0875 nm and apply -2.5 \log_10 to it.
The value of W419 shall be 0.07 mag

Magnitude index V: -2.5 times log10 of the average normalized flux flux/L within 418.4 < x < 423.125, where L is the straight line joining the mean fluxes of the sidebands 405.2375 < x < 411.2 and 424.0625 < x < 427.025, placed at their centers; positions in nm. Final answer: 0.10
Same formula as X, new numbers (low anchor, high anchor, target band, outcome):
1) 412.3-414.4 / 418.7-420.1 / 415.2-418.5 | 0.017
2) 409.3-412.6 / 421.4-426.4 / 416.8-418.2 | 0.121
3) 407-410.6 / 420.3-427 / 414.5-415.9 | 0.083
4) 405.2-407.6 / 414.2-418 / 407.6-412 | -0.055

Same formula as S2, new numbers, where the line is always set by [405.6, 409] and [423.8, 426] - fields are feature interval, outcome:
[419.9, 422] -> 0.109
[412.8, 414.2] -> 0.070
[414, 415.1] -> 0.064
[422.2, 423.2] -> 0.146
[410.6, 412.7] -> -0.009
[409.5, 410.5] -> 0.048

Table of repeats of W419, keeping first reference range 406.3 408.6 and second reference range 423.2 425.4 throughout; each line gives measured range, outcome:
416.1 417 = 0.058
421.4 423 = 0.105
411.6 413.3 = -0.005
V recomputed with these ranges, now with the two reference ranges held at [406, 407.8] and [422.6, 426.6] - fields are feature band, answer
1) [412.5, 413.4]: 0.011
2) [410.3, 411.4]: -0.009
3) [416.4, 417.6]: 0.088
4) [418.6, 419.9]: 0.084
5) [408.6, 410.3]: -0.048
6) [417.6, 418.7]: 0.089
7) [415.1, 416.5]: 0.045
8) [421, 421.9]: 0.014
